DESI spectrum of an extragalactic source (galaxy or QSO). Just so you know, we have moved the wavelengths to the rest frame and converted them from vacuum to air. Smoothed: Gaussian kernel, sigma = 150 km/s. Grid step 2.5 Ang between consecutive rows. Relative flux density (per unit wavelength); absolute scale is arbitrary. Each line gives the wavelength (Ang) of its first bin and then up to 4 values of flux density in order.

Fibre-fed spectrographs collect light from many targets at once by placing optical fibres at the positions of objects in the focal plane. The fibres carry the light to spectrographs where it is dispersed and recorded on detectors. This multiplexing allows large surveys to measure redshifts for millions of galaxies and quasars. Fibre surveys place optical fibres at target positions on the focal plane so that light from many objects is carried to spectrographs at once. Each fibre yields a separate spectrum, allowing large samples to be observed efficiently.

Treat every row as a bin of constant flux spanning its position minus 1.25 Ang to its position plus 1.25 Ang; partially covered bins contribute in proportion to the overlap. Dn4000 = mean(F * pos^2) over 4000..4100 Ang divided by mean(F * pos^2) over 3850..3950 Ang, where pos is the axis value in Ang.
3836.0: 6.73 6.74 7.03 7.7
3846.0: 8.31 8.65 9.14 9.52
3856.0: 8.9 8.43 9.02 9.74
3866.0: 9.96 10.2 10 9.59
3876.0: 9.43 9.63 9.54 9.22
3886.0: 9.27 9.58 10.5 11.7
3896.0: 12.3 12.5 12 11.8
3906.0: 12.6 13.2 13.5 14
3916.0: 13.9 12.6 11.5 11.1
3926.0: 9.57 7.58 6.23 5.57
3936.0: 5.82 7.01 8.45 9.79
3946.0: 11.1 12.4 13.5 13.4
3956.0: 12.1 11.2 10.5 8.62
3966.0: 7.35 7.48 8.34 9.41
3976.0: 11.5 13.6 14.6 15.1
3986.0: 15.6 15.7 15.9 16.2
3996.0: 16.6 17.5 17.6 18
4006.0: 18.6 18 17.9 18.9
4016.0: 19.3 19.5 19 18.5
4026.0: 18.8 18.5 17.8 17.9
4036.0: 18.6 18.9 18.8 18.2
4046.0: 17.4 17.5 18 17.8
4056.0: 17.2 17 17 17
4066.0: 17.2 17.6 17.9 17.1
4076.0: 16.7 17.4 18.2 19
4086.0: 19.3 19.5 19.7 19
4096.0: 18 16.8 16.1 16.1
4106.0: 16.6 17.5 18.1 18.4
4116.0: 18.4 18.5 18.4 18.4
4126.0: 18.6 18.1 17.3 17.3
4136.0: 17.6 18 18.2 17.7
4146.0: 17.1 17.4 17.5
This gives 1.91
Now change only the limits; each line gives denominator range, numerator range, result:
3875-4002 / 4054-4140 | 1.68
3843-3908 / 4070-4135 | 2.00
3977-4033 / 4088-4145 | 1.09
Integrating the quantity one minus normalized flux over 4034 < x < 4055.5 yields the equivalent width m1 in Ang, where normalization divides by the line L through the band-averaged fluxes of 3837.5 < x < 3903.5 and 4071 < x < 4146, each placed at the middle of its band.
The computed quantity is -3.3 Ang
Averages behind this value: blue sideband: 9.61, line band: 18.1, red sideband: 17.9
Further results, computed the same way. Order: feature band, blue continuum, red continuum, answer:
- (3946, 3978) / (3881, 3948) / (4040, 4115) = 5.0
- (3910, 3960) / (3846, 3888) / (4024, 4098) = 7.5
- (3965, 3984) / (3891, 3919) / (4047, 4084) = 5.1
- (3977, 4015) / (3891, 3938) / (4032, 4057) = -3.0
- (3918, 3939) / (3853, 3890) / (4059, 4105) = 5.7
